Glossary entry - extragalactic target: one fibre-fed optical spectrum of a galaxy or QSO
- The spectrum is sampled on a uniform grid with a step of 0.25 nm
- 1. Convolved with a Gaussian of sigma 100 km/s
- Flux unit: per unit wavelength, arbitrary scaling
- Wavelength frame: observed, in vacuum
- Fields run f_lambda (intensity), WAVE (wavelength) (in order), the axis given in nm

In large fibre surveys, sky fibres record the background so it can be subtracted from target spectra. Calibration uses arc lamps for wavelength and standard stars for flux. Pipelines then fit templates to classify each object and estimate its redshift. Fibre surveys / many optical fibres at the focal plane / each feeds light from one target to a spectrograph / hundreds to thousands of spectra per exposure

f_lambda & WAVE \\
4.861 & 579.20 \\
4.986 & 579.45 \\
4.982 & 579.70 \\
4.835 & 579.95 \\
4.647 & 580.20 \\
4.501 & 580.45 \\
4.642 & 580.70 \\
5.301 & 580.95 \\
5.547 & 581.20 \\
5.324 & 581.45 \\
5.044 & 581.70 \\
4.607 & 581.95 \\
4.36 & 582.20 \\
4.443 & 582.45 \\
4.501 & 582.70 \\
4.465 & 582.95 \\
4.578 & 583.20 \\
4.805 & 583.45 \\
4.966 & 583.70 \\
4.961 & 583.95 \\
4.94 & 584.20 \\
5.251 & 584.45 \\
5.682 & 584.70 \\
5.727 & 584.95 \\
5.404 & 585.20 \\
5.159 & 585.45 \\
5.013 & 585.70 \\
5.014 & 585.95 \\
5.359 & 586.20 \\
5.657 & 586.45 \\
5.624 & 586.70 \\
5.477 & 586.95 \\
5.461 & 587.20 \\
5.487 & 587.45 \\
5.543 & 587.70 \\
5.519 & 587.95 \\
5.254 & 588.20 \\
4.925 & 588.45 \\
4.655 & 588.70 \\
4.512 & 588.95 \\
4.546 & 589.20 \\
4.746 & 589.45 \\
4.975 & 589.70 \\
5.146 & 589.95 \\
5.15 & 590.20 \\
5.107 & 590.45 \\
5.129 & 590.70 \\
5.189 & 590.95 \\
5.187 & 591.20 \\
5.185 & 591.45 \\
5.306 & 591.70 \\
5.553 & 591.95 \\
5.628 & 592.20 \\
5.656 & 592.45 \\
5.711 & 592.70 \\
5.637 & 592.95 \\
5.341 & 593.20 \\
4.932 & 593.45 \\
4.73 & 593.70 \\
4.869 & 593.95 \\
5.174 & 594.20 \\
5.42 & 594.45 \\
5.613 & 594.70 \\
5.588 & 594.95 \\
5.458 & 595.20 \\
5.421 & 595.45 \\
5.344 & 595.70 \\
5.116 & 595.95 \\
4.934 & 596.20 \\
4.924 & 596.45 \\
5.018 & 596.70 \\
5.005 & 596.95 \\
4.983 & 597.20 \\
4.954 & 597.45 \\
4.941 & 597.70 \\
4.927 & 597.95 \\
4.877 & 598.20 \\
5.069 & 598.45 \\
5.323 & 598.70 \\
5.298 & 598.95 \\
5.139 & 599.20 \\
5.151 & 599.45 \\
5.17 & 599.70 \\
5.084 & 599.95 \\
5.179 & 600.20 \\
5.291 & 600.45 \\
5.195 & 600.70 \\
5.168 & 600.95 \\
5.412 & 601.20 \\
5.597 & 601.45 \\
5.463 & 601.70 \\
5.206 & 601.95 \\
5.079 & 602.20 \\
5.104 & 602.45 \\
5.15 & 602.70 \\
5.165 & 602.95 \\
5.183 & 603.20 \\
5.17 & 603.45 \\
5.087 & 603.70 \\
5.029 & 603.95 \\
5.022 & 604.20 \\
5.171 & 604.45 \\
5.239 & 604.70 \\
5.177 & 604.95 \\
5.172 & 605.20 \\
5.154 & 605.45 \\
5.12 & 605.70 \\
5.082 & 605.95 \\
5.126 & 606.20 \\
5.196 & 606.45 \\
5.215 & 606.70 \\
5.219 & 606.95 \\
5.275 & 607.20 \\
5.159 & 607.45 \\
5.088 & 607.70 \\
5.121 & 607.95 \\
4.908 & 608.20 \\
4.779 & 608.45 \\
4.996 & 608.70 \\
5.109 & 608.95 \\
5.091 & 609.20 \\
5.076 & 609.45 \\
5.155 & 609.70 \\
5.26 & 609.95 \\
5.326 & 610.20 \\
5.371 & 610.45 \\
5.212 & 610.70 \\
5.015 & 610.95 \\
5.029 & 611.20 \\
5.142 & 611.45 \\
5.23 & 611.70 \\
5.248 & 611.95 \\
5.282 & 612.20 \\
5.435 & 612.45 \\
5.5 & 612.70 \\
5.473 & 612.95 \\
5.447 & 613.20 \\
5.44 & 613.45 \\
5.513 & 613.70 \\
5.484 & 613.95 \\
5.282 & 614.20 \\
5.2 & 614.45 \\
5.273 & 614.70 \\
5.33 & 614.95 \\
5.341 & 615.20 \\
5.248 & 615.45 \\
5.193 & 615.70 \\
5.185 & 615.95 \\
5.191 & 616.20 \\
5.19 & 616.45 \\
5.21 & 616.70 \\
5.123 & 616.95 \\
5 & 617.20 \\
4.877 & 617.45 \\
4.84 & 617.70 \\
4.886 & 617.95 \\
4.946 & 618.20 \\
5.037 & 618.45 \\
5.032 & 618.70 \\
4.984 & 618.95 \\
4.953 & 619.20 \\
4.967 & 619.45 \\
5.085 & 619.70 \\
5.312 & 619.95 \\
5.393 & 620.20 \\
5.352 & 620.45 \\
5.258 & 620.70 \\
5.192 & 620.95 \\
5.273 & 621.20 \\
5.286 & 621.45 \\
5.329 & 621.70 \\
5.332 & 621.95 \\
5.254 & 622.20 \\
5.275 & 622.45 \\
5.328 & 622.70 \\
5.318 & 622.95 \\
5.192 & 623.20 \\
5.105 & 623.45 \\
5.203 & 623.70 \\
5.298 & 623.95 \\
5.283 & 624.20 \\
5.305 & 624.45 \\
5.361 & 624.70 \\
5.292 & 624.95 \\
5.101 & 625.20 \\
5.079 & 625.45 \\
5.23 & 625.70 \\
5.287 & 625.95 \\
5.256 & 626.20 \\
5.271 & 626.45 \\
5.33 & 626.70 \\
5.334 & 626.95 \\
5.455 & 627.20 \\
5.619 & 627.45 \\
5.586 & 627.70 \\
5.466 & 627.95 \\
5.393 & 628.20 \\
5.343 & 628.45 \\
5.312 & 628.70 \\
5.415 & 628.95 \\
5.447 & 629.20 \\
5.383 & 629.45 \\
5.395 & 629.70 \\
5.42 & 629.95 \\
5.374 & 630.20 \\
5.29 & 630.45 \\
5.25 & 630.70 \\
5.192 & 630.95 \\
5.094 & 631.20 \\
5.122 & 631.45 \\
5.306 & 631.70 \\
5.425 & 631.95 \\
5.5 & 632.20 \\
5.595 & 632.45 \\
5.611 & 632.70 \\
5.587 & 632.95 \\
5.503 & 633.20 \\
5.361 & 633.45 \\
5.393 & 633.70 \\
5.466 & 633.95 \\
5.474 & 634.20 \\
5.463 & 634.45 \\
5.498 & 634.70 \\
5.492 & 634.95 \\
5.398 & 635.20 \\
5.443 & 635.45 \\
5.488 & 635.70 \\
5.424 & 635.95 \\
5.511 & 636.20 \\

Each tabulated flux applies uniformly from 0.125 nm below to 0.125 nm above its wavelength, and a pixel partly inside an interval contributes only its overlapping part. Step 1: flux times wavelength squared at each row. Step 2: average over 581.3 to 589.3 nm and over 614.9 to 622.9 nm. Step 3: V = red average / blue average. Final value 1.14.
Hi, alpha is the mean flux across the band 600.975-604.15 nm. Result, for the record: 5.21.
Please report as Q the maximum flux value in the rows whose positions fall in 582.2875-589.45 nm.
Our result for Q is 5.727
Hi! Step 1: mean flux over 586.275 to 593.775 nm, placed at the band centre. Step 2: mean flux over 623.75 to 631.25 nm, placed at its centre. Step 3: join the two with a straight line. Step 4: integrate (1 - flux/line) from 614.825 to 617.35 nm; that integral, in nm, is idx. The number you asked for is 0.05 nm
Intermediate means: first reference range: 5.24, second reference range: 5.33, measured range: 5.2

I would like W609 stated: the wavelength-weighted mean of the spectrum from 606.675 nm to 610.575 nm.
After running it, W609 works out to 5.13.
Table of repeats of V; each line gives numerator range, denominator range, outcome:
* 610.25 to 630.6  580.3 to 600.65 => 1.13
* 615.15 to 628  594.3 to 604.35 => 1.08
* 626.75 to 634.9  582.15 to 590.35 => 1.23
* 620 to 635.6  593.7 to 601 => 1.15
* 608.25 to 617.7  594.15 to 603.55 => 1.05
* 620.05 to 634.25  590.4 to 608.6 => 1.13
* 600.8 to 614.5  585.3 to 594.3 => 1.06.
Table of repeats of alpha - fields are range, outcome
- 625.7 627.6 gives 5.36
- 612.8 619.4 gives 5.18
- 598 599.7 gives 5.14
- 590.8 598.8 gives 5.22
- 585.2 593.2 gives 5.25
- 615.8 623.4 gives 5.15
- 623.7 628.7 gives 5.33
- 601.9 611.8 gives 5.13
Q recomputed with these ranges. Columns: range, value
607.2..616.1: 5.513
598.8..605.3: 5.597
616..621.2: 5.393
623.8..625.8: 5.361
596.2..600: 5.323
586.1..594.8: 5.711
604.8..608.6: 5.275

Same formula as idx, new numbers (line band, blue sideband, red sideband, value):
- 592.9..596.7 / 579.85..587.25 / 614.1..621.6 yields -0.11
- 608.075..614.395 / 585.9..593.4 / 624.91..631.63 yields 0.07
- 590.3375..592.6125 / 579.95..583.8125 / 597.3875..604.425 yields -0.16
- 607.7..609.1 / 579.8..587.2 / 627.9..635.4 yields 0.06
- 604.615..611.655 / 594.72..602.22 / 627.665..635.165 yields 0.15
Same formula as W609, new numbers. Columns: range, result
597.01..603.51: 5.16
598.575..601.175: 5.21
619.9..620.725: 5.34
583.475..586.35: 5.21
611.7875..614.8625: 5.38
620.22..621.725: 5.29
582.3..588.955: 5.13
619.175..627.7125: 5.27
